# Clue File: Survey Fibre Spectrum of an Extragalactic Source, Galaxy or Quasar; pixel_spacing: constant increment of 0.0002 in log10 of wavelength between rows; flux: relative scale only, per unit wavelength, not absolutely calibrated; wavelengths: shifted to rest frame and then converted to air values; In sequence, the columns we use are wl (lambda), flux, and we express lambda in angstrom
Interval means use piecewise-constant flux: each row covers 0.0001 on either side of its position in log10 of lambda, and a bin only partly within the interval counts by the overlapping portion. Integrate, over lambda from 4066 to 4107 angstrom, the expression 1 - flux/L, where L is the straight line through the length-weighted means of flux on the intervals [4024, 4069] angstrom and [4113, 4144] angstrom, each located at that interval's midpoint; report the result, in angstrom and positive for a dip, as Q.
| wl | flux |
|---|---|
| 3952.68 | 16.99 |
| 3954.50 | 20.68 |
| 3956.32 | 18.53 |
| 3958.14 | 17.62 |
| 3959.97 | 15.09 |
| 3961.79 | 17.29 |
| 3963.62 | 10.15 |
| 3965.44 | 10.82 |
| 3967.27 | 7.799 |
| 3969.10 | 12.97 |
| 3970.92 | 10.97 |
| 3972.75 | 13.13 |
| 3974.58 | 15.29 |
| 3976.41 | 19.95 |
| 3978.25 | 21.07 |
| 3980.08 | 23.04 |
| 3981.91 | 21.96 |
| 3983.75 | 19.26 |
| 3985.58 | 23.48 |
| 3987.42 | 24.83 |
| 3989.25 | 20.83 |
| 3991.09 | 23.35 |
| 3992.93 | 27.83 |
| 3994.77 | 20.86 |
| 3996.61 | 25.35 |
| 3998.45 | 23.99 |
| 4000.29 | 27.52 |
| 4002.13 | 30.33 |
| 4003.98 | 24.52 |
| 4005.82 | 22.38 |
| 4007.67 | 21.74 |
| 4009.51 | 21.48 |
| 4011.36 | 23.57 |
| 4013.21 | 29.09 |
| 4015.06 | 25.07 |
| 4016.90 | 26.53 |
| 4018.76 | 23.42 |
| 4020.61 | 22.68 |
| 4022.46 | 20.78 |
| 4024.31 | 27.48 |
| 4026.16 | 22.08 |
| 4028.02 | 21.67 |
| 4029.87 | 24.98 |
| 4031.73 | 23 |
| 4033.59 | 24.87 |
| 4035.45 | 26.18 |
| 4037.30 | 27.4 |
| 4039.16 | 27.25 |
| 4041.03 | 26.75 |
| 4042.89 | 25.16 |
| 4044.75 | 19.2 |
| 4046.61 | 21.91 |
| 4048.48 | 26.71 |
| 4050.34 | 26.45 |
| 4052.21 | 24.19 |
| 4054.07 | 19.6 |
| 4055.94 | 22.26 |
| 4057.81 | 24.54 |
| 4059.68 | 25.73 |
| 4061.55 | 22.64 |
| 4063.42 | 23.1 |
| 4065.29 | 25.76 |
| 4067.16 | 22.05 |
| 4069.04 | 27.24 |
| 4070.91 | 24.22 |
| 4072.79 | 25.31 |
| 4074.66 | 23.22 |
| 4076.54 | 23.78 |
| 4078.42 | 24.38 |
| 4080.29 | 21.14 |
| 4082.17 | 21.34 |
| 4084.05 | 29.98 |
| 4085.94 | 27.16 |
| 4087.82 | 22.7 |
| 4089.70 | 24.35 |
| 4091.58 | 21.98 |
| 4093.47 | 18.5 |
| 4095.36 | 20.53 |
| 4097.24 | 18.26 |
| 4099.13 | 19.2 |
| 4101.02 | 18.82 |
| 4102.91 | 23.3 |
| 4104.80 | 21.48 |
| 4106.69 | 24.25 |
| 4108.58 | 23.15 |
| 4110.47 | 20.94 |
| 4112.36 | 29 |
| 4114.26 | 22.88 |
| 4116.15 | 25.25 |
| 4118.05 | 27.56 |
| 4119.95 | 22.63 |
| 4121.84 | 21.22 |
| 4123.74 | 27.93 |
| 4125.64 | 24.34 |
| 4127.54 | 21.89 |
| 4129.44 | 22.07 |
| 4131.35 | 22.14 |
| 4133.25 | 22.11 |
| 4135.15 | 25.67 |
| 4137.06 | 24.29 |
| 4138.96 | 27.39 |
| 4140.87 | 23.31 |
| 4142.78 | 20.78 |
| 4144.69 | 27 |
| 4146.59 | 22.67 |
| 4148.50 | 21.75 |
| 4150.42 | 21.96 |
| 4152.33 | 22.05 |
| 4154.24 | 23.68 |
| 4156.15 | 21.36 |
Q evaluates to 2.1 angstrom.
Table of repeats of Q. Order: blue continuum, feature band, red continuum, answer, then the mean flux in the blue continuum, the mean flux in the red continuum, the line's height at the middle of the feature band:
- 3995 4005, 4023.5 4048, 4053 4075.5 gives 0.3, 25.9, 23.8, 24.8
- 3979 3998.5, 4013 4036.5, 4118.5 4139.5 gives -1.0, 23.1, 23.8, 23.3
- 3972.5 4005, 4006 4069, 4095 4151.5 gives -3.3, 22.8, 23.2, 22.9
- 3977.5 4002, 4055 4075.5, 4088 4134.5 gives -1.0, 23.6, 22.7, 23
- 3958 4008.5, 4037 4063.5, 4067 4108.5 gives -2.9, 19.8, 22.9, 21.8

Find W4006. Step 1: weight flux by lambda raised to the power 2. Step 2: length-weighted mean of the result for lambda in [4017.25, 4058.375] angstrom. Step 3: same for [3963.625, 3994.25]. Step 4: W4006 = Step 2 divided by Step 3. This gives 1.35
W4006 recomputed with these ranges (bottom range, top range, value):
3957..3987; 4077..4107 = 1.44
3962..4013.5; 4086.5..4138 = 1.18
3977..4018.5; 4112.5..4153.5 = 1.06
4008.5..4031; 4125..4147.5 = 1.04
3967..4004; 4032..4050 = 1.22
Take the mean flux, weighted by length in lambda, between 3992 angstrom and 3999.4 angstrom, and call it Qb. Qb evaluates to 24.5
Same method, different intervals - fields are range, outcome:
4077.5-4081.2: 22.8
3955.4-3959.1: 18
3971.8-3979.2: 17.3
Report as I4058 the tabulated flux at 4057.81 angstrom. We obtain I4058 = 24.54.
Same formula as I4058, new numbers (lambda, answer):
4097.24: 18.26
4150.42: 21.96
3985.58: 23.48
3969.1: 12.97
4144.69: 27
